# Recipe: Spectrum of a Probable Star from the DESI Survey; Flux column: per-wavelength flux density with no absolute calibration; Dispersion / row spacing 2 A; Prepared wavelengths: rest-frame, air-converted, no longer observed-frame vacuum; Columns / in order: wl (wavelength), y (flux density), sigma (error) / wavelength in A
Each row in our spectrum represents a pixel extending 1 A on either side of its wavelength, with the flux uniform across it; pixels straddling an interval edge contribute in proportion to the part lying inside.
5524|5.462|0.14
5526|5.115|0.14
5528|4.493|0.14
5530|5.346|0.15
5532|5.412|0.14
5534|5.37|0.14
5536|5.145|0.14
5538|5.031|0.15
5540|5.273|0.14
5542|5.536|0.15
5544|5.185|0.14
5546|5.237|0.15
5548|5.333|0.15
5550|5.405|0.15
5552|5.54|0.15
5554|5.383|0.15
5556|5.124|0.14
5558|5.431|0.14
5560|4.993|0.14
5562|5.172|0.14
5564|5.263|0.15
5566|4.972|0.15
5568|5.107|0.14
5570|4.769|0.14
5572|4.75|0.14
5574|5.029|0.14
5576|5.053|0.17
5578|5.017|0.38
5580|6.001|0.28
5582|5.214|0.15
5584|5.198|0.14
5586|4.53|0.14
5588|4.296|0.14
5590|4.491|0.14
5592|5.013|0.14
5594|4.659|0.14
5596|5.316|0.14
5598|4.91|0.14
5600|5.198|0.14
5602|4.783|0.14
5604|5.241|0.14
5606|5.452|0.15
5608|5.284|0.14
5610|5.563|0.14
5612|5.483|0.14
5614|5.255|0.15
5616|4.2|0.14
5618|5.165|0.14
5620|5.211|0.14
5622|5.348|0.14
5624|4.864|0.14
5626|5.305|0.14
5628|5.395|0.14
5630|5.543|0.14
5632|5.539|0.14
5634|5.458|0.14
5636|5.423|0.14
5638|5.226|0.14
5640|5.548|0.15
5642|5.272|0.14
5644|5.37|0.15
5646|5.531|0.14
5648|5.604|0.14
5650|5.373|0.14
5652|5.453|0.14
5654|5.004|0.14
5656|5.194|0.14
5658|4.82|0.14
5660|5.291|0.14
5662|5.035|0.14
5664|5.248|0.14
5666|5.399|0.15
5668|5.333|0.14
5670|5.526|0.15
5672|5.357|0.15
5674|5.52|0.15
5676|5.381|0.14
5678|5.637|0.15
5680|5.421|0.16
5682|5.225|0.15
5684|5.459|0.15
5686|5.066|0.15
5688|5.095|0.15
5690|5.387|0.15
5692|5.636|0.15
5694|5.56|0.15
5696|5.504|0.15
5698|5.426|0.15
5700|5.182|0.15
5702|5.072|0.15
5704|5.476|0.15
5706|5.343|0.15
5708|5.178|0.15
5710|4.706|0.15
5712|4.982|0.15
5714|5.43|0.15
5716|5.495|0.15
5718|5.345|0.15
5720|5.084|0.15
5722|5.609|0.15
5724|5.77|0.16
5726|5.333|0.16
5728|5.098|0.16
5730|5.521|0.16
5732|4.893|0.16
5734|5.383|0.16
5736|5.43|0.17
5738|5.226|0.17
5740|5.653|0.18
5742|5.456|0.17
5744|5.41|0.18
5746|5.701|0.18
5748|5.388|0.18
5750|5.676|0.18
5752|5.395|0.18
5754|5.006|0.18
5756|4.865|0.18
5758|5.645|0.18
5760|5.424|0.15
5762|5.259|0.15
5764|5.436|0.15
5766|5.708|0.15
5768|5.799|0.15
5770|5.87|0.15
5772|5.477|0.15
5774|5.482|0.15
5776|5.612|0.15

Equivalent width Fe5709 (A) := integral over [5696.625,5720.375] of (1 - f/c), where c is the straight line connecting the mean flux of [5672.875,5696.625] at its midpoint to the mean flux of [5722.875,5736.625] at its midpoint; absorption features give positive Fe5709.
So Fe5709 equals 0.6 A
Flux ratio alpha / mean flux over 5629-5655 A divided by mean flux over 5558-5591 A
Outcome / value 1.08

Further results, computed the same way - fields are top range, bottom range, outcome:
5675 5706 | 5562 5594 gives 1.08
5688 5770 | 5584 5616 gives 1.07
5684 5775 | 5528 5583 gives 1.03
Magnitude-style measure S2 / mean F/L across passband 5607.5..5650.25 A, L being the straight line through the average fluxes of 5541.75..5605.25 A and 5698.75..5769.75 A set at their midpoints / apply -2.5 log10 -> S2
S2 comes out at -0.03 mag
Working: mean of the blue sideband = 5.09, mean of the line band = 5.32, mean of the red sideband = 5.36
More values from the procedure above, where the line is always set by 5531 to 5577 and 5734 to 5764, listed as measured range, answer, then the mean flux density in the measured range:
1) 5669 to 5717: 0.00 mag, 5.34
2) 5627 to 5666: -0.01 mag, 5.33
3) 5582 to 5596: 0.10 mag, 4.78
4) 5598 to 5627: 0.02 mag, 5.16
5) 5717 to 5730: 0.00 mag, 5.38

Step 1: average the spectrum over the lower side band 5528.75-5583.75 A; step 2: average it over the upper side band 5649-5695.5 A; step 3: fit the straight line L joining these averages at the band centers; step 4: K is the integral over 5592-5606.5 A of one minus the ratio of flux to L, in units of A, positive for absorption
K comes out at 0.5 A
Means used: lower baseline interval 5.22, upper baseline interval 5.32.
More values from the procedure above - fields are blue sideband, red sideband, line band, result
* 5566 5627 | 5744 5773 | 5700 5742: 0.6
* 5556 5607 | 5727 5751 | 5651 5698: -0.7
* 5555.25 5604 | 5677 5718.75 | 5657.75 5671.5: -0.1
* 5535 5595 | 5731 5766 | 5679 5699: -0.3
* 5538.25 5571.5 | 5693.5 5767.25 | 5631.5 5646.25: -0.4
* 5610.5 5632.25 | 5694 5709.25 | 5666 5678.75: -0.4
